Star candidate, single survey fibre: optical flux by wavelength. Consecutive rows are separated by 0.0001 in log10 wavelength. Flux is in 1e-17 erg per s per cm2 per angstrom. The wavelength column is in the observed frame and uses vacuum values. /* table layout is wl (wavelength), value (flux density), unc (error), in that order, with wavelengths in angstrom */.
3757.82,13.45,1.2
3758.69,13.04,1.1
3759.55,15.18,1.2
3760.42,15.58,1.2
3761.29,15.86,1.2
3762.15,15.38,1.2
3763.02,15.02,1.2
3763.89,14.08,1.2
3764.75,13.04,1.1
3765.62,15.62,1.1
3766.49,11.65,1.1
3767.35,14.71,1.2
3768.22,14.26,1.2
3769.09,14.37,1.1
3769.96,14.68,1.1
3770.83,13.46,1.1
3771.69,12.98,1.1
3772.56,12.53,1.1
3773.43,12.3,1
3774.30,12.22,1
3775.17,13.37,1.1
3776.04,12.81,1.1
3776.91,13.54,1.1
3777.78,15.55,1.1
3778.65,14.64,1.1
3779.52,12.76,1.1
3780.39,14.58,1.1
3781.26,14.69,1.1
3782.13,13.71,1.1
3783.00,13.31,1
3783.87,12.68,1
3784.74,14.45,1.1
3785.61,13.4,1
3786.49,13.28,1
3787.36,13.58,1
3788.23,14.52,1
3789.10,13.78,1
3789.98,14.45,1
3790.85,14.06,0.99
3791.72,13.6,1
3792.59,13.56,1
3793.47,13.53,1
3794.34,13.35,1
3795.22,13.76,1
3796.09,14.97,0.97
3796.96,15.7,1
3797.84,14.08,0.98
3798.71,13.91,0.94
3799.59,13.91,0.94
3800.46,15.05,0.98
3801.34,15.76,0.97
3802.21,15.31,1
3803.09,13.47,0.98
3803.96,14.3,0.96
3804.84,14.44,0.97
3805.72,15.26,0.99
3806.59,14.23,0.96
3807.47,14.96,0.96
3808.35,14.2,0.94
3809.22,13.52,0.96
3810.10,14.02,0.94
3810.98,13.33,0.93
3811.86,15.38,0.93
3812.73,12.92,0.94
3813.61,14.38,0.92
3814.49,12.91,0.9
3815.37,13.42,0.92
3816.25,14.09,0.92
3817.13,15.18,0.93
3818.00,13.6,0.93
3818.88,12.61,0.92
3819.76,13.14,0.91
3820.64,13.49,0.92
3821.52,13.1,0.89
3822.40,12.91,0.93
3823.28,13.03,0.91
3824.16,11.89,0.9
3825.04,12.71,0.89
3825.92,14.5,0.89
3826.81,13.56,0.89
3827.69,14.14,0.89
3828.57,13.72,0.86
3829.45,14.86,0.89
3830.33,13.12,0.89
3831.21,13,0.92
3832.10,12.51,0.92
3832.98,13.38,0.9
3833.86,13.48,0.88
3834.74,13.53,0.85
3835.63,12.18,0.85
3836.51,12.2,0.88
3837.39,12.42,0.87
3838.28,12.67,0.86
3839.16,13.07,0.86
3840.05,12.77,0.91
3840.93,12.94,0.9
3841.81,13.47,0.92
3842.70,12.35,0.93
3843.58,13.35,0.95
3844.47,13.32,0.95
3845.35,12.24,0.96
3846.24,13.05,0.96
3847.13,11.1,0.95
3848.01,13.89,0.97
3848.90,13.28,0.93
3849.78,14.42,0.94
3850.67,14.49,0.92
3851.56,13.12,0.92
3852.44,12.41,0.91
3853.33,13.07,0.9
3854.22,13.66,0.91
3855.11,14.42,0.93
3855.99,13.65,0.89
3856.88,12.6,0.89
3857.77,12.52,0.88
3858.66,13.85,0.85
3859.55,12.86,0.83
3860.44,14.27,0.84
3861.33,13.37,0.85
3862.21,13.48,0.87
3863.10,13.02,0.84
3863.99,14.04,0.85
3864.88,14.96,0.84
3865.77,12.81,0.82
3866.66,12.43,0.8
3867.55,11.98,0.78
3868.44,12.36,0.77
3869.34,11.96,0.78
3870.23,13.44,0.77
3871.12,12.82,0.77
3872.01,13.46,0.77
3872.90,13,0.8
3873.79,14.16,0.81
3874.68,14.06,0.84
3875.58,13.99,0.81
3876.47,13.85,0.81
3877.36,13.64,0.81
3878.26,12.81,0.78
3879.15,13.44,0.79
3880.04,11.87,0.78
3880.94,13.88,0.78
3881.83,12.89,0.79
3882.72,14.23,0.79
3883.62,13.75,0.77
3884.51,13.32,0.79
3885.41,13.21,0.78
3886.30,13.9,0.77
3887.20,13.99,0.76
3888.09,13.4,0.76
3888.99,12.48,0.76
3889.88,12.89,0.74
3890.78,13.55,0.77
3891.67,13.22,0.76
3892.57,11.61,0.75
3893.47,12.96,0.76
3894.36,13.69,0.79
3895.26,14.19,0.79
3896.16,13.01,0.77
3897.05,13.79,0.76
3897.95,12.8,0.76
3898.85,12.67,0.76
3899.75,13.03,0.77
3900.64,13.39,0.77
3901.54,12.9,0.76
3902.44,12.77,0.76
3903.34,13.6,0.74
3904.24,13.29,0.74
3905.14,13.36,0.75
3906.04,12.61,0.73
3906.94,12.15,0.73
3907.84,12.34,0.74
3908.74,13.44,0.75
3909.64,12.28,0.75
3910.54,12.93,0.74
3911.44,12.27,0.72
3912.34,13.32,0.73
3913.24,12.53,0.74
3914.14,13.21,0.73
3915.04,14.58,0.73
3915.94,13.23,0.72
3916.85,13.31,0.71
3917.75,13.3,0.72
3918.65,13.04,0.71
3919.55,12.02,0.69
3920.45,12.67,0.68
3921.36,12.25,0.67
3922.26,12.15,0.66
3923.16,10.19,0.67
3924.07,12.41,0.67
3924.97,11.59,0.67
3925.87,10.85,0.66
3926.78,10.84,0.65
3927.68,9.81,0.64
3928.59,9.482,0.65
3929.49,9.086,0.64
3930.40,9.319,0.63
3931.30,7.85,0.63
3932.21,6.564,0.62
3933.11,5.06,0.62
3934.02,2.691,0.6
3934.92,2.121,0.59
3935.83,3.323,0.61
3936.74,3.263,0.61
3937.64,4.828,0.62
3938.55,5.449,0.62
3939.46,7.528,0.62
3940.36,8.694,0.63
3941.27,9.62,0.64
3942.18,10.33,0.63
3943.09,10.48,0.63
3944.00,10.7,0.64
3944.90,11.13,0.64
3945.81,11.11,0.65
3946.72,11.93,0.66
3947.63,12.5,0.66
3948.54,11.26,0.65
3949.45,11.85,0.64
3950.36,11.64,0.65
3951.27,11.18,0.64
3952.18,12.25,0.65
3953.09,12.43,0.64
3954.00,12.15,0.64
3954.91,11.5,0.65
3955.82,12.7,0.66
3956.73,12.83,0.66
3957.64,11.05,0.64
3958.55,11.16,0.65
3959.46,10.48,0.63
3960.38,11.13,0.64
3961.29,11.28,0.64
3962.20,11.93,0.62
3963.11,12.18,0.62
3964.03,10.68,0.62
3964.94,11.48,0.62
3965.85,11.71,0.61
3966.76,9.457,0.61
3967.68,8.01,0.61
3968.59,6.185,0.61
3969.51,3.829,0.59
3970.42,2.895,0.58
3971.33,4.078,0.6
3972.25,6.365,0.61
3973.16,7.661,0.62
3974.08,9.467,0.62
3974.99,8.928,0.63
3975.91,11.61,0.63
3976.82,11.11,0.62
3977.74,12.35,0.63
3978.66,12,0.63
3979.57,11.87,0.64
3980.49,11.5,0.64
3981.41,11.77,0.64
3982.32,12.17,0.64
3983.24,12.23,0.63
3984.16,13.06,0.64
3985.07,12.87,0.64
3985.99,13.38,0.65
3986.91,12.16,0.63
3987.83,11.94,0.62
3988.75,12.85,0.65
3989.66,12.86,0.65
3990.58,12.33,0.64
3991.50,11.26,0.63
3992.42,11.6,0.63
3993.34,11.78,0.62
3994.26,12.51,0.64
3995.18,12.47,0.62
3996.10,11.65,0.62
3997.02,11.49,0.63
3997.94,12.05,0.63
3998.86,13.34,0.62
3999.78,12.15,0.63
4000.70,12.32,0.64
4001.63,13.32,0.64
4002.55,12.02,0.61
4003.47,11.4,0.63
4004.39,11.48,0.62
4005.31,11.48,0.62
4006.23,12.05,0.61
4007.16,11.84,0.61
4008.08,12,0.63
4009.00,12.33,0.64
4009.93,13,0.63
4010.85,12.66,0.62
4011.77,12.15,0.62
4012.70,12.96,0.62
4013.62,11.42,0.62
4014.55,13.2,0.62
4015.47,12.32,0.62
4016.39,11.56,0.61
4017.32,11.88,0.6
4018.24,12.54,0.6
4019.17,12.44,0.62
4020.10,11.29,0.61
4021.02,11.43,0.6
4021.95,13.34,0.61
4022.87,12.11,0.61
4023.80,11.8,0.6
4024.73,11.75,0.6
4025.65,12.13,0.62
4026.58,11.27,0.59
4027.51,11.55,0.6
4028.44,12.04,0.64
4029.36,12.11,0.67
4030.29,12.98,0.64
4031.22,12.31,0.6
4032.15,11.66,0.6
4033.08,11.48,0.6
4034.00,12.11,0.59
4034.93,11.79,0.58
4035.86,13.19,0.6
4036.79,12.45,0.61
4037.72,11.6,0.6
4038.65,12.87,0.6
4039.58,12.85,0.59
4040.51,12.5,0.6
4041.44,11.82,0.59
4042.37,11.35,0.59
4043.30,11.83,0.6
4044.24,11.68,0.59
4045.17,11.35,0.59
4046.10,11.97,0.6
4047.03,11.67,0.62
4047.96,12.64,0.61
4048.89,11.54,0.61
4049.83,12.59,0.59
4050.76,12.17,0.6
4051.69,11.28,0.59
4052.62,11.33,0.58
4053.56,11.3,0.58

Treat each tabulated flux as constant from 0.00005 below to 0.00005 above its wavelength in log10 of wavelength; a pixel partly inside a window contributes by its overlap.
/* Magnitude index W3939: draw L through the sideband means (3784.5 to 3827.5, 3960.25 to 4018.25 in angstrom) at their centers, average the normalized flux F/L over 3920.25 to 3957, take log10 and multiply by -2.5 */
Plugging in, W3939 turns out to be 0.24 mag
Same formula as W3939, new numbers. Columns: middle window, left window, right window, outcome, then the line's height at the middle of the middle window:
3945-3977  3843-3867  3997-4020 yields 0.22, 12.6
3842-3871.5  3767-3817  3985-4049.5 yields 0.02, 13.4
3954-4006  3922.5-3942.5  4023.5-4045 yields -0.13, 9.78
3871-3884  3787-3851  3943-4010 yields -0.06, 12.7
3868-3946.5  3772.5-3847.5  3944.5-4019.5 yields 0.07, 12.3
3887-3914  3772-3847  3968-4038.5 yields -0.03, 12.6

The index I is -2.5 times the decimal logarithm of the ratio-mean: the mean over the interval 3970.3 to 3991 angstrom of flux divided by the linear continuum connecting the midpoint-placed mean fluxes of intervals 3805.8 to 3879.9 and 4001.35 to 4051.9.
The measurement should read 0.14 mag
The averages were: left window 13.3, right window 12.1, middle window 10.9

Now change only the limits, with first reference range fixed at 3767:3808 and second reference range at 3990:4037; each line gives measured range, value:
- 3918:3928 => 0.10 mag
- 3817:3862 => 0.03 mag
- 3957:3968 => 0.15 mag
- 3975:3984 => 0.06 mag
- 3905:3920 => 0.00 mag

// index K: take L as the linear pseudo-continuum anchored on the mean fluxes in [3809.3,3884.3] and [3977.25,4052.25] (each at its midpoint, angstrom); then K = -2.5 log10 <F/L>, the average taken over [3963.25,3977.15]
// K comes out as 0.44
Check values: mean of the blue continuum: 13.3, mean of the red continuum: 12.1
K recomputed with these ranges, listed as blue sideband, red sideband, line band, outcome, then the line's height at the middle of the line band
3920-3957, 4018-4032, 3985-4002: -0.11 mag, 11.2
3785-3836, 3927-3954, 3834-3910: -0.16 mag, 11.5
